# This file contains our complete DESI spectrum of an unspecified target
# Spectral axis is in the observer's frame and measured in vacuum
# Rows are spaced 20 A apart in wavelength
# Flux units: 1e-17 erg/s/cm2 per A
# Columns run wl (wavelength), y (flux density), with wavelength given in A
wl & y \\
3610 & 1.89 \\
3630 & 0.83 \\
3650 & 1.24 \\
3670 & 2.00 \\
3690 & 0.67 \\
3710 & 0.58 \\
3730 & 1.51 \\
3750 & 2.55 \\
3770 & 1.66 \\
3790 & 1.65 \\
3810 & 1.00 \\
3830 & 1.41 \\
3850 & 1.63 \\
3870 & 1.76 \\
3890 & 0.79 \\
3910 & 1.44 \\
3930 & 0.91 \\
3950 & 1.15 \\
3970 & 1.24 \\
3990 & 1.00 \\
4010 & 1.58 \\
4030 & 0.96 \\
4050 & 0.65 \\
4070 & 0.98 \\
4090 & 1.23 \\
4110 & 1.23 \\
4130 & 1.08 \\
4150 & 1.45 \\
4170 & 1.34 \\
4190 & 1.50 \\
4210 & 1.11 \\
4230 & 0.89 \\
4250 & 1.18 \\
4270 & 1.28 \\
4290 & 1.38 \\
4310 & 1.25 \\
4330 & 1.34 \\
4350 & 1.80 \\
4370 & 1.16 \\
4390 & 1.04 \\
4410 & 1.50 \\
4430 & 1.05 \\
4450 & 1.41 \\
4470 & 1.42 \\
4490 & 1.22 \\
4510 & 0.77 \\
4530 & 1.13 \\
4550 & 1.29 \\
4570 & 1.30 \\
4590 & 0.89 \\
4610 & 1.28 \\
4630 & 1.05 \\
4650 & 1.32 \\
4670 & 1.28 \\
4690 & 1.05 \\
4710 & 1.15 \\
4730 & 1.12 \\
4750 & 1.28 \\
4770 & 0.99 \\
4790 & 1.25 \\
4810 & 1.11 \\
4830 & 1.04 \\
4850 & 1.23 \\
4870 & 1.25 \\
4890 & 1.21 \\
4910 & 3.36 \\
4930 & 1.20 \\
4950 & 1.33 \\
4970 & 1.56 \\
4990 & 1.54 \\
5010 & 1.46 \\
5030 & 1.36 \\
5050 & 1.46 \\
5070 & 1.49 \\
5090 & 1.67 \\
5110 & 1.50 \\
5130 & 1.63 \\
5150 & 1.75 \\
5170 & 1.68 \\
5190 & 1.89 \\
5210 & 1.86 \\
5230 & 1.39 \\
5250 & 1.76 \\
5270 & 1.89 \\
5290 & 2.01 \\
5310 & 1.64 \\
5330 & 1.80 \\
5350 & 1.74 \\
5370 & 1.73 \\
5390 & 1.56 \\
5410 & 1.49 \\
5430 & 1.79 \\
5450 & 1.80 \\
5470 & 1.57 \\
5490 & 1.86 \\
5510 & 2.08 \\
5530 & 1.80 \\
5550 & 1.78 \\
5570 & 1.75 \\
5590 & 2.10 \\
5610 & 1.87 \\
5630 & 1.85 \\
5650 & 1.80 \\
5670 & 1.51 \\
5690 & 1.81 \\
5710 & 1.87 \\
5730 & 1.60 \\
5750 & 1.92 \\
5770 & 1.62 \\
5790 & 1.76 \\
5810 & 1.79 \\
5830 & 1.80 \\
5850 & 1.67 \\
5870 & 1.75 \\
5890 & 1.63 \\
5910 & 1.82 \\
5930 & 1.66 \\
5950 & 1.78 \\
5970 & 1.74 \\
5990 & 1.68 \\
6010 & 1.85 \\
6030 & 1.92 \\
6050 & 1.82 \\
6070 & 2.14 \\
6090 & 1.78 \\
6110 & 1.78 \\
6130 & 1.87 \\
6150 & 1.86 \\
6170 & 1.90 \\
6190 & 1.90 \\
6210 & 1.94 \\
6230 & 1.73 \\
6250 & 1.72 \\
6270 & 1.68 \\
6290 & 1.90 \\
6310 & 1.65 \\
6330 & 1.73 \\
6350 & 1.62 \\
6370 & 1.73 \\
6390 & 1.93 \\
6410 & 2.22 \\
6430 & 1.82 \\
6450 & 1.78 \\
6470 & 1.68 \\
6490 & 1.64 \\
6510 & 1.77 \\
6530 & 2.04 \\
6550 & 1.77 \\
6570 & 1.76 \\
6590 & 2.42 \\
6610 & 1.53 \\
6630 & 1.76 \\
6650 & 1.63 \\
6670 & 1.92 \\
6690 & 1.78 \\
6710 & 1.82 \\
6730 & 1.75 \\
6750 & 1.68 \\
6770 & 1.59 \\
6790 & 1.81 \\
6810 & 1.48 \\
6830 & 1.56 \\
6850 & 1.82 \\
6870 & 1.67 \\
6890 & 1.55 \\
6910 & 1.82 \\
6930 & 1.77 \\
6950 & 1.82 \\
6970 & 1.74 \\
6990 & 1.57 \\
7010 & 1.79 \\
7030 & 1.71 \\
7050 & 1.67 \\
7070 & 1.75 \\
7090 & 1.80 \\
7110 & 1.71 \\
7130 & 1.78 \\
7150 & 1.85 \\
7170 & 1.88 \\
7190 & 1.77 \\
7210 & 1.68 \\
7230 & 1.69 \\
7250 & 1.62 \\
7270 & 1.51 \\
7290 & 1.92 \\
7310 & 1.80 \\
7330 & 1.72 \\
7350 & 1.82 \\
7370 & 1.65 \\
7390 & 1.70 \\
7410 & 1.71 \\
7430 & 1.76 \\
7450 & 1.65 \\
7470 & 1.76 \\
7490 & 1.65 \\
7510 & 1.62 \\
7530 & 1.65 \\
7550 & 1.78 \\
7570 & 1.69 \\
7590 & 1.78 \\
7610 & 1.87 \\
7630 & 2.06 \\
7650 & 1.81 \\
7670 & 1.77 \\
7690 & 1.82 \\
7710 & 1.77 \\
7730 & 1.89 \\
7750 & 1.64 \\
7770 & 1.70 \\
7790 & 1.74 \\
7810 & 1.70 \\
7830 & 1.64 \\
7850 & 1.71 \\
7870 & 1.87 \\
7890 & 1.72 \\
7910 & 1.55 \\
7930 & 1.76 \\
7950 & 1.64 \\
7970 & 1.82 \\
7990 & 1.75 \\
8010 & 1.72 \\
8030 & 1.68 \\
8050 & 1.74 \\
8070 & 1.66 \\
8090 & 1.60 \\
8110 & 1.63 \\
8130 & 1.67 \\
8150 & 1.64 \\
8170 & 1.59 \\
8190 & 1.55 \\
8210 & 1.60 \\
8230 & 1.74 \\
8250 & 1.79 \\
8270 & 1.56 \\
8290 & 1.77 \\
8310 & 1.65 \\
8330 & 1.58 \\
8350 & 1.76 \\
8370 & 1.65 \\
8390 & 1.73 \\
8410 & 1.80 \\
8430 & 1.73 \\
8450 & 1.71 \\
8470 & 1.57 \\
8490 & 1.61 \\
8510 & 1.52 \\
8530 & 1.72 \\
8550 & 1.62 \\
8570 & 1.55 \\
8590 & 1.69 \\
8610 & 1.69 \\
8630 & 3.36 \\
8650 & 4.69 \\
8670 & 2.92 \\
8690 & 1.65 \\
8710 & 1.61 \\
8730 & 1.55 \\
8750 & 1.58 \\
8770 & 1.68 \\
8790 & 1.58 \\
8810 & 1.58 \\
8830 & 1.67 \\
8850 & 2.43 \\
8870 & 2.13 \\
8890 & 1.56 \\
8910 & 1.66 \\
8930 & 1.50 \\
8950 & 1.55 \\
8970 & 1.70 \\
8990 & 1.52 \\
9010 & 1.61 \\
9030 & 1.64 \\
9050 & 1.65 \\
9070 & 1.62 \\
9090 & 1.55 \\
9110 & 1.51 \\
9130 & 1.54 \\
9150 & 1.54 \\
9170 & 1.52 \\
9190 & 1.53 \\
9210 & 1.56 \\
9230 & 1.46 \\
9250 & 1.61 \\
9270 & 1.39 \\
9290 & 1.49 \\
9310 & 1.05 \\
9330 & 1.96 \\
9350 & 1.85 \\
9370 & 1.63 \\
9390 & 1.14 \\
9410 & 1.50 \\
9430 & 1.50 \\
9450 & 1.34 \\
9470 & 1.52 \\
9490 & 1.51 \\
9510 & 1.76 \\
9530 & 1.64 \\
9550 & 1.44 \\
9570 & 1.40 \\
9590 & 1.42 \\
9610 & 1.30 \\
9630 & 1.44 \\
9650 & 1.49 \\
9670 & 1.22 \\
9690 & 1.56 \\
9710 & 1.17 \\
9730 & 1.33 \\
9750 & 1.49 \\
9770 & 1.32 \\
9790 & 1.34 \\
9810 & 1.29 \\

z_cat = 0.32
